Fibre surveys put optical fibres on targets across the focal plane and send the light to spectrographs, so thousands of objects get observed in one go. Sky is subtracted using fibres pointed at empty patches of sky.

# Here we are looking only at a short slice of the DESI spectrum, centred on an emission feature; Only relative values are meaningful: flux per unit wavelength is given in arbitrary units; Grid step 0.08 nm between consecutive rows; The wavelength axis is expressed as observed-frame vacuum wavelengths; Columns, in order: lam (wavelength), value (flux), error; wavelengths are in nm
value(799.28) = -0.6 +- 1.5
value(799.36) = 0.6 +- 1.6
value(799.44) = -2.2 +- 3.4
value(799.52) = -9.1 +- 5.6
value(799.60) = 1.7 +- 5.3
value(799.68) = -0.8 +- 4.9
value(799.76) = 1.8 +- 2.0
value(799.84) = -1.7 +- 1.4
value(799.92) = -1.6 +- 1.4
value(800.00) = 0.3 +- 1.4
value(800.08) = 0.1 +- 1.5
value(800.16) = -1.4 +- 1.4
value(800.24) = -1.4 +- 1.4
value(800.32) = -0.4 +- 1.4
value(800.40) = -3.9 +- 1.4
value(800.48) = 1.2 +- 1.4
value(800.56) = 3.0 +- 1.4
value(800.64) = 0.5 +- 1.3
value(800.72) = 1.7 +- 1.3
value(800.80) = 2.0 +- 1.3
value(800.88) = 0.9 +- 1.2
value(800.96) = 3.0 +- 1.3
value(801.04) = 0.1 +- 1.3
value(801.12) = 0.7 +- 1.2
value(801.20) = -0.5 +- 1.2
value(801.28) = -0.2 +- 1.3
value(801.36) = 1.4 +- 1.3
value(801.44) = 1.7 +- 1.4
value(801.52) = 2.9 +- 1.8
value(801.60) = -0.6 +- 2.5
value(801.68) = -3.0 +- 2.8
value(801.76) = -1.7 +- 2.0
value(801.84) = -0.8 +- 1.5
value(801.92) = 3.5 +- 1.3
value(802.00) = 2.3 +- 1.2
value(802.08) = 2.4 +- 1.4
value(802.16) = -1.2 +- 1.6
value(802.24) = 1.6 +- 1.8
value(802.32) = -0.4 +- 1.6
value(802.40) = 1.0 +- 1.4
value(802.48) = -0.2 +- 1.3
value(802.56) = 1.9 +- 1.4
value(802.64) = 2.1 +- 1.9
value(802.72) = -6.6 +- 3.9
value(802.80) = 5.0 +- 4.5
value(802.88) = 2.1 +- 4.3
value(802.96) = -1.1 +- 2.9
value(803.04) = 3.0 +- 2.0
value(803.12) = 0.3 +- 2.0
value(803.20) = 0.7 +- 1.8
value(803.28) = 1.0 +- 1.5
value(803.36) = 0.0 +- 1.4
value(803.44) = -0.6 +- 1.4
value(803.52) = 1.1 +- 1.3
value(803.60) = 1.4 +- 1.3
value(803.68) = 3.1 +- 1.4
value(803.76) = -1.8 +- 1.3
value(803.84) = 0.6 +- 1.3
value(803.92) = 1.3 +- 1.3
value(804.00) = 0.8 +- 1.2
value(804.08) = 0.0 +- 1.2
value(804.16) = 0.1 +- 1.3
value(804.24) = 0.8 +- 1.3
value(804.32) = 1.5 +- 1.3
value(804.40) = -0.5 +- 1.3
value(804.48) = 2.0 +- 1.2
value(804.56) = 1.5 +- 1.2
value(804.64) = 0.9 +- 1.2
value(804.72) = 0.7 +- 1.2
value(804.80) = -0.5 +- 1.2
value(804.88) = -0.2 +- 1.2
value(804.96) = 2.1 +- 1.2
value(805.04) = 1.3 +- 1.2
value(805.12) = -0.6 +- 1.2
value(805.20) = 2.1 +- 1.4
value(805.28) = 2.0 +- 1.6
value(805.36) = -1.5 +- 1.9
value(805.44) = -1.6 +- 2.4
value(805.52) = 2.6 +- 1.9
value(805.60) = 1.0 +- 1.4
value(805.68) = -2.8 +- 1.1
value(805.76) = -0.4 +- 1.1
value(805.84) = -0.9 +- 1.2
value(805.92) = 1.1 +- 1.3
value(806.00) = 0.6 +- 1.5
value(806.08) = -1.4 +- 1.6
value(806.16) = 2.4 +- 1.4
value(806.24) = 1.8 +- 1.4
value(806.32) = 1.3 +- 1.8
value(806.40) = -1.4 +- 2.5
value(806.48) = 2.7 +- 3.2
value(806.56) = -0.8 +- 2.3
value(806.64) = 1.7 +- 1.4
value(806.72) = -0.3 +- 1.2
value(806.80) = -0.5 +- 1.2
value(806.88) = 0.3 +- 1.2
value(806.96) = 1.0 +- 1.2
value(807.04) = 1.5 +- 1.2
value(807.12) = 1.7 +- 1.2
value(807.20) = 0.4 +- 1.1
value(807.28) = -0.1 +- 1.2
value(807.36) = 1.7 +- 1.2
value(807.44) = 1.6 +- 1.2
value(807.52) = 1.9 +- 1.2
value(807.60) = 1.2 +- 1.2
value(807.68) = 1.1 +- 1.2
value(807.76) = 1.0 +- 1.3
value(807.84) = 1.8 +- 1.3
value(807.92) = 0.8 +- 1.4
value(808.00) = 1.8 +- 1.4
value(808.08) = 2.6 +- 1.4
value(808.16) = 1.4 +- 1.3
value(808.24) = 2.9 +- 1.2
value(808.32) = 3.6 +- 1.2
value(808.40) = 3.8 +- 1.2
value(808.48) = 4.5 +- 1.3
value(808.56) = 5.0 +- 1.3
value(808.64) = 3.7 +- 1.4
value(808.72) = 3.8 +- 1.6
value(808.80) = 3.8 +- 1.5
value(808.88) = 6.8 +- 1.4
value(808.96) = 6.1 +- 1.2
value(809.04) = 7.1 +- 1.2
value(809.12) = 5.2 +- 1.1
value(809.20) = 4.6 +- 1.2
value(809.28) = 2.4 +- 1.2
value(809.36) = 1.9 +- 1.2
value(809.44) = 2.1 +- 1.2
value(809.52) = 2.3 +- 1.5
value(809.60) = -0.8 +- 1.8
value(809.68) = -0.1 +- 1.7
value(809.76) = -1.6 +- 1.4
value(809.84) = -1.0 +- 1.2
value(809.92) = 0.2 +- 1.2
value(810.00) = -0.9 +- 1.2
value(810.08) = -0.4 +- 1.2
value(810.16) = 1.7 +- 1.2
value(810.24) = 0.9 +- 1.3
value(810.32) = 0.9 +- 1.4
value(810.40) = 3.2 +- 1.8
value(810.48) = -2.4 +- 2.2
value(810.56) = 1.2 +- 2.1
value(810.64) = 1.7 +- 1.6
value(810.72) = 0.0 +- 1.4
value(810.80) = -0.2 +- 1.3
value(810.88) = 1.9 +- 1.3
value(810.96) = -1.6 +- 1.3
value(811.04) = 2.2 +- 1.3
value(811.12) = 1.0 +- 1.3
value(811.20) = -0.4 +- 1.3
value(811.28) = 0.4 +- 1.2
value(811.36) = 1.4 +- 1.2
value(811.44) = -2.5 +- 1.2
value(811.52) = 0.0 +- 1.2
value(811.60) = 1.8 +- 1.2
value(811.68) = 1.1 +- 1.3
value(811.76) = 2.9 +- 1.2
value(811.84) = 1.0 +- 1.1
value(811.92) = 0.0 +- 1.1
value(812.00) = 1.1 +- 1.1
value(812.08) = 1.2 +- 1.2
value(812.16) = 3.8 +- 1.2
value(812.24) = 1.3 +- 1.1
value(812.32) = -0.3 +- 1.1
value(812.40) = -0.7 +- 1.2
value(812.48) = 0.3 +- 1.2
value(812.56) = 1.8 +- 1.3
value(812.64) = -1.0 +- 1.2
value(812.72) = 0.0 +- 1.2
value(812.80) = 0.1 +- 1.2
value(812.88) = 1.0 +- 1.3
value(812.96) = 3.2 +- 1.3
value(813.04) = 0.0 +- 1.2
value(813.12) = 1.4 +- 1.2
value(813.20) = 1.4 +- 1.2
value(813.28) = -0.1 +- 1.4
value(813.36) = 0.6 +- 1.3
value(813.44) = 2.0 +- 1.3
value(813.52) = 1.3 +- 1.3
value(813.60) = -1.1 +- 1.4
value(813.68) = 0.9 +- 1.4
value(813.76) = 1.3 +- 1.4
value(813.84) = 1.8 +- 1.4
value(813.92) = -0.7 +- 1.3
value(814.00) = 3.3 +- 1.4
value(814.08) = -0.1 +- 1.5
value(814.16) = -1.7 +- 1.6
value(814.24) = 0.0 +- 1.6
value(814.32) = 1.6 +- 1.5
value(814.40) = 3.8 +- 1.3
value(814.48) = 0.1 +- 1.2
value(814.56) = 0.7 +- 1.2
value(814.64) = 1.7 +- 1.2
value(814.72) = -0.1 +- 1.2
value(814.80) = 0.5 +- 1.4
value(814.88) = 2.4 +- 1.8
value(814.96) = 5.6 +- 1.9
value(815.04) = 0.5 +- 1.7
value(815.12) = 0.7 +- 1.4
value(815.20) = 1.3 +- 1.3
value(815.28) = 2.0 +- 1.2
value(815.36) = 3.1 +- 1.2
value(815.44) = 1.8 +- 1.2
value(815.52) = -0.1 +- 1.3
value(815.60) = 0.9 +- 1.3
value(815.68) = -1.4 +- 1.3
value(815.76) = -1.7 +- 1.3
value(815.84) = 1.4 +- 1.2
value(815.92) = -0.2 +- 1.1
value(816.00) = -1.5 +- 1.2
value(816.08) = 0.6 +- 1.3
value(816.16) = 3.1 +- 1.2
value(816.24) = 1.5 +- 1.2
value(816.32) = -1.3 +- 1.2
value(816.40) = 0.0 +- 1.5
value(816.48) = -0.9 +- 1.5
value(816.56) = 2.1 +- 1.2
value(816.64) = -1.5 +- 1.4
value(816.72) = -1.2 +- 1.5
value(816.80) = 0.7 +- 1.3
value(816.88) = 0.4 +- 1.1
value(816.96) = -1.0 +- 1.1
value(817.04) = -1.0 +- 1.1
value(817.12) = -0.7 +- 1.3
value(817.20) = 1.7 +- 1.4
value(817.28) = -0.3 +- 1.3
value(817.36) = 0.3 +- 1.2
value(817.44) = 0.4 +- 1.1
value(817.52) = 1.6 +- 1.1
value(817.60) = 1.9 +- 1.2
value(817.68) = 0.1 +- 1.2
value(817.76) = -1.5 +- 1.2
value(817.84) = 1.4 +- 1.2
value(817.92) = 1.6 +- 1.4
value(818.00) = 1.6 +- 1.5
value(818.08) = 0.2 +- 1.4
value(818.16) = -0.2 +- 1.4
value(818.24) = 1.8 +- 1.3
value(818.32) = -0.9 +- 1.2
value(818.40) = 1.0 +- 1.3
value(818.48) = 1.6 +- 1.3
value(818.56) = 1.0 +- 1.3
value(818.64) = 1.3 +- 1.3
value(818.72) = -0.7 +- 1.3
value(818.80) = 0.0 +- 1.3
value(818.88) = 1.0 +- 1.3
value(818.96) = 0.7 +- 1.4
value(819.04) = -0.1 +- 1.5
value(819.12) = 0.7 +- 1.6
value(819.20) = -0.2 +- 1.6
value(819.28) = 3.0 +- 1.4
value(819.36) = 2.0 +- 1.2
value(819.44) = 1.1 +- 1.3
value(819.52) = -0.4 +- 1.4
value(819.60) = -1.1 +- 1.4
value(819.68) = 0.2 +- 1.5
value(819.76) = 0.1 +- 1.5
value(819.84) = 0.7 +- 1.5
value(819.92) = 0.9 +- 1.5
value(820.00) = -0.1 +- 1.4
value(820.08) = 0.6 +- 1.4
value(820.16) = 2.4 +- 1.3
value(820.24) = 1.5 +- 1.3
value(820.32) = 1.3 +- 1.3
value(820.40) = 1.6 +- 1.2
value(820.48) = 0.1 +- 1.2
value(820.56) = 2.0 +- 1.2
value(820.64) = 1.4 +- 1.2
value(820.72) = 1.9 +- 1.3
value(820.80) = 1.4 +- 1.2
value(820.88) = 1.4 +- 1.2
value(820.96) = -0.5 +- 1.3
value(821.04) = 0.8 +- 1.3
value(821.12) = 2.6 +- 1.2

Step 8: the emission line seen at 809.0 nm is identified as [O II]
